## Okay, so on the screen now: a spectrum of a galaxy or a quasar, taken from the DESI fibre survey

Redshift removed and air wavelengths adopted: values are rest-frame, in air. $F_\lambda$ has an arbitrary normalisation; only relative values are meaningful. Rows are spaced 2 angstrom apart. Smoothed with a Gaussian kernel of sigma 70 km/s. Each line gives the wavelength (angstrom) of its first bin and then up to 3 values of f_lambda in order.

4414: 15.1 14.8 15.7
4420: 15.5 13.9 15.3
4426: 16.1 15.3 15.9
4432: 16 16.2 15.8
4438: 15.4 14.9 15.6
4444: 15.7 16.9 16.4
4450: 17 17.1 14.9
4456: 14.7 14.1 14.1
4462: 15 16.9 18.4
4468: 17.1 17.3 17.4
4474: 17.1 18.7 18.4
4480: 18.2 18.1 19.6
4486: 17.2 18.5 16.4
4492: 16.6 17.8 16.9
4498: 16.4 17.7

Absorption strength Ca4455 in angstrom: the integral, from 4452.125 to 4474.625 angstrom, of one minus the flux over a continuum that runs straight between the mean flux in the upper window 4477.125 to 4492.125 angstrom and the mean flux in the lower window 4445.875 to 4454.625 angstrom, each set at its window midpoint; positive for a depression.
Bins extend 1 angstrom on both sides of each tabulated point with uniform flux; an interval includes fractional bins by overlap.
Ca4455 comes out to 1.2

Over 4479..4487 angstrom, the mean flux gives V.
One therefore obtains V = 18.3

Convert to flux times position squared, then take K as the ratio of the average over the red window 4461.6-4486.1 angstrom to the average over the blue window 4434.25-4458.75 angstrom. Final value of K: 1.1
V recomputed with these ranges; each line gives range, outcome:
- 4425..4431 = 15.8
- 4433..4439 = 15.8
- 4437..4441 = 15.2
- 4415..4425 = 15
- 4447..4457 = 16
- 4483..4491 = 17.9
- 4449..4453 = 17.1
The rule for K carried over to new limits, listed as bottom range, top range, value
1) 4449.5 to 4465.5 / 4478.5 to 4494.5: 1.16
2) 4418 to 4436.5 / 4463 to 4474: 1.14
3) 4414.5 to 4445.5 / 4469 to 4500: 1.17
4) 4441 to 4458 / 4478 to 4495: 1.14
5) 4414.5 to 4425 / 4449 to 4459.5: 1.05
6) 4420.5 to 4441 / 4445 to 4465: 1.03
